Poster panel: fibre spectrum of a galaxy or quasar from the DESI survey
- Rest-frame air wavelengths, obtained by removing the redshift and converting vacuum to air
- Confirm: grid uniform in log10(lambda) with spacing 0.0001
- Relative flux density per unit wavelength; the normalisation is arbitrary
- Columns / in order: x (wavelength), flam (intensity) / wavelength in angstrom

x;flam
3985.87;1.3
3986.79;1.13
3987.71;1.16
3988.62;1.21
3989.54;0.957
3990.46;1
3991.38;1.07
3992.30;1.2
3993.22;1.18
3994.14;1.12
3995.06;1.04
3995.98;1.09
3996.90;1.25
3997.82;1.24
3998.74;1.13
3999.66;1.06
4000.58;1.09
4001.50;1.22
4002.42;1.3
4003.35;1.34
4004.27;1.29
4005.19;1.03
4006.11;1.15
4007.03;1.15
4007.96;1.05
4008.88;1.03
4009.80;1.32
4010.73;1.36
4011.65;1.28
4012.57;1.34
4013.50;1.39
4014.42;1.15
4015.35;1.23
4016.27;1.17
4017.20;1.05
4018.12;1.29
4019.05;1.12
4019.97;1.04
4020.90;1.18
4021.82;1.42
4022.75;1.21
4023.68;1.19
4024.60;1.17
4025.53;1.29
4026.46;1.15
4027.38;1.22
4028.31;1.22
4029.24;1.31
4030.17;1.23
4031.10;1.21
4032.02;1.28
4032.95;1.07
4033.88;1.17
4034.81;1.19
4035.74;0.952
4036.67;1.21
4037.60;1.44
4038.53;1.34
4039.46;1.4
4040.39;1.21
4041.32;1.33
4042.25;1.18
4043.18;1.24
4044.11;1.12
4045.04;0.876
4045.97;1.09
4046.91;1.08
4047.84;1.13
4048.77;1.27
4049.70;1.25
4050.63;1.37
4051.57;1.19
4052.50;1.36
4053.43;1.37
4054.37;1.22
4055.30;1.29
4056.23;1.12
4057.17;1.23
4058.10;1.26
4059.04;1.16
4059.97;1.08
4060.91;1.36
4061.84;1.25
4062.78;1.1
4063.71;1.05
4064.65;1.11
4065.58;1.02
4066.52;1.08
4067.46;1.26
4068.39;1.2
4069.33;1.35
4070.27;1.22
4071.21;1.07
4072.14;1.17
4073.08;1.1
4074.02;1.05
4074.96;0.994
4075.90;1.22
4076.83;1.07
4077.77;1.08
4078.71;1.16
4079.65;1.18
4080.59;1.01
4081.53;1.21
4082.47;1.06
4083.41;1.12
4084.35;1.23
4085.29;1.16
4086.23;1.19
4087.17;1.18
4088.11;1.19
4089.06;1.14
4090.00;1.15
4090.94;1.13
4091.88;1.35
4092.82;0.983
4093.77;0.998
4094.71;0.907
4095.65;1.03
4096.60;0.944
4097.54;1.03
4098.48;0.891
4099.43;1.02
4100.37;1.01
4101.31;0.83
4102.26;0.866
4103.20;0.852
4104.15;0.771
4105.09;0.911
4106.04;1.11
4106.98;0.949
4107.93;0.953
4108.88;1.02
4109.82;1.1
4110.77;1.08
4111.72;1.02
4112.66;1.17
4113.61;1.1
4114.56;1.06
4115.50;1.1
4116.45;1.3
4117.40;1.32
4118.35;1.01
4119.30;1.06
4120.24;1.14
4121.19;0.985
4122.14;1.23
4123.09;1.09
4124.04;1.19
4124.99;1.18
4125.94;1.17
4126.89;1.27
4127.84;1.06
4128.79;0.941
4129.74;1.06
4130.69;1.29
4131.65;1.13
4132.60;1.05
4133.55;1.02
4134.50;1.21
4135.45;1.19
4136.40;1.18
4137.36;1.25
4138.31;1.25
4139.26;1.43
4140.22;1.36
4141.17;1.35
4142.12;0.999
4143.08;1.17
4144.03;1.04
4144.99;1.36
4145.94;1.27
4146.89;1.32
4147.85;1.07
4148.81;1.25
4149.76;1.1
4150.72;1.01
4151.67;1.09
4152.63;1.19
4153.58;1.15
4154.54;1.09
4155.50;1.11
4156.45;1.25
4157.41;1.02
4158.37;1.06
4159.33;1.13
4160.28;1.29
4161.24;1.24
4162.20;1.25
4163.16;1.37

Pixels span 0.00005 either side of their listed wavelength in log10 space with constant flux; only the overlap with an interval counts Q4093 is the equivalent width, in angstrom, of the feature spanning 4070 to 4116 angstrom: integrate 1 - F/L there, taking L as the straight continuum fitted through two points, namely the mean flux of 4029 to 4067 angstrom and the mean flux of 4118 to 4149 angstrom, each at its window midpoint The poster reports 4.7 angstrom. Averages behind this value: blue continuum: 1.2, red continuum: 1.17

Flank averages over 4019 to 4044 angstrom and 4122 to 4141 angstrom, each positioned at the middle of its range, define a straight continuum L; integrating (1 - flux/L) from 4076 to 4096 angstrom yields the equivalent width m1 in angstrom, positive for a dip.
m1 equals 1.27 angstrom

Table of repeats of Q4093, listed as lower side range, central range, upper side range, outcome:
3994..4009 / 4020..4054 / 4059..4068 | -1.97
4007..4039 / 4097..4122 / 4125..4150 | 3.43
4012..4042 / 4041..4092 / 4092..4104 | -4.68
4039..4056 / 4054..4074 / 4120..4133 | 0.46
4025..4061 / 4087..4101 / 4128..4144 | 1.58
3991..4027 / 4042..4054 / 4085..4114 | -0.79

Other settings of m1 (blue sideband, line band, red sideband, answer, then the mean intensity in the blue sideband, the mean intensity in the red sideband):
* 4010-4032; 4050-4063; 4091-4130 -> -0.94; 1.23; 1.05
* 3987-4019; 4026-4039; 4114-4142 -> -0.47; 1.17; 1.17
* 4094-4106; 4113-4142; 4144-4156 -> -2.90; 0.93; 1.16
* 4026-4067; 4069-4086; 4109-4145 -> 0.66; 1.2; 1.15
